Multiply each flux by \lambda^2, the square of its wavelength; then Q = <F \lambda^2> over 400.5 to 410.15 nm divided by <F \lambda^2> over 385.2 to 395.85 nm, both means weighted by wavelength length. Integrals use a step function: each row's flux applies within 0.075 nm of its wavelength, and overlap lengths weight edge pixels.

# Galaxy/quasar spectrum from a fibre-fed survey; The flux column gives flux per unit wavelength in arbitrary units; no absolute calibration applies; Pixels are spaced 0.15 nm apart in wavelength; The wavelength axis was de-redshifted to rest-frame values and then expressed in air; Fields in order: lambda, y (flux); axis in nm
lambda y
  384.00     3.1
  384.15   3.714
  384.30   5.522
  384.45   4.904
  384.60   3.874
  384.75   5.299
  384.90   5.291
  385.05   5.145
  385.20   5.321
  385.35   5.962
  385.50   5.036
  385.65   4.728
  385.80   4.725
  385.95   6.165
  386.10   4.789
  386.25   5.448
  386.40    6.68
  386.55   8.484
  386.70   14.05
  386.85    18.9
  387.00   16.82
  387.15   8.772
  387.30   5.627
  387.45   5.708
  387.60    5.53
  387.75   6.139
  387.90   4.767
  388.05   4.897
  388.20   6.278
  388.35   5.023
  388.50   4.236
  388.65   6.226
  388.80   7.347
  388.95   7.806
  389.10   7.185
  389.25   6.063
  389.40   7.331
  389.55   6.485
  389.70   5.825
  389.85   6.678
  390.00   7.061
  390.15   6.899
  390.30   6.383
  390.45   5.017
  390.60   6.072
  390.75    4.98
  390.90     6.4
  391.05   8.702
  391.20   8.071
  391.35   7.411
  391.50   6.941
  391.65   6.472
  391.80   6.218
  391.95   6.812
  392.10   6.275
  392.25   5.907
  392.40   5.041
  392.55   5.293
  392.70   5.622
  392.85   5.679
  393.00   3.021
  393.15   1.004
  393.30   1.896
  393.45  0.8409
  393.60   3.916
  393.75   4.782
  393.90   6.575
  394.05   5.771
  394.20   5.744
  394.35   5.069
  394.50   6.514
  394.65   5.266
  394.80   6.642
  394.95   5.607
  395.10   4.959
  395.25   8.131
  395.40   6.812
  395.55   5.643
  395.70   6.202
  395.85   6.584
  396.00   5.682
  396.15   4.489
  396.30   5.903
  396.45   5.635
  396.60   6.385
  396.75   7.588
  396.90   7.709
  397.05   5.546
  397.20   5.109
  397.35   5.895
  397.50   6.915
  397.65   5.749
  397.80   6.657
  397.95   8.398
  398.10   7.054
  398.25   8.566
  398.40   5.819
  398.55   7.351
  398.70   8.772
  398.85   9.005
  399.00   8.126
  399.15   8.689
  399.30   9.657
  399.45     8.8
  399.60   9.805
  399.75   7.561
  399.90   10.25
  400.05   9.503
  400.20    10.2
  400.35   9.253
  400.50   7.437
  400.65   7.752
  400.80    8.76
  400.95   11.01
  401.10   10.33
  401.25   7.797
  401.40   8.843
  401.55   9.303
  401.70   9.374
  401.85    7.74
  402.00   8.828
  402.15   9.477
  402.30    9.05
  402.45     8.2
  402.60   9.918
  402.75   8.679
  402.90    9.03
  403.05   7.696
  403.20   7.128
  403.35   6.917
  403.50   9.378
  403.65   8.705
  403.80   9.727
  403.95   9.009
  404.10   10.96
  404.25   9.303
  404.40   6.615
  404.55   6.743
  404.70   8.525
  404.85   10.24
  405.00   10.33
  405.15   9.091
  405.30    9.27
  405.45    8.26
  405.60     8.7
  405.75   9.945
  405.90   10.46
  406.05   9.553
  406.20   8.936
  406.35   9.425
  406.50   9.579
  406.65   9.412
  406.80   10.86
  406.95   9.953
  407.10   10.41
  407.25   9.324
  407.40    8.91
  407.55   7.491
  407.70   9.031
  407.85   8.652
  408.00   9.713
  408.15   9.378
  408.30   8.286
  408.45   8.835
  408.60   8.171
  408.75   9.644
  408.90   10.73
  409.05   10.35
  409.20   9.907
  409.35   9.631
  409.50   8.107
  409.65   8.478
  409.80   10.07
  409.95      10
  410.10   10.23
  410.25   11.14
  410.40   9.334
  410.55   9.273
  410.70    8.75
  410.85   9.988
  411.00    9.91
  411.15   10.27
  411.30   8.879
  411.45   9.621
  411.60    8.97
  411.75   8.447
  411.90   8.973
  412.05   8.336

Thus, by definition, 1.6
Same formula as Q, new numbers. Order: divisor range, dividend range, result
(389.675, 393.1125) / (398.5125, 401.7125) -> 1.53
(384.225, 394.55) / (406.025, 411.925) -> 1.68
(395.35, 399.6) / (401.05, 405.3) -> 1.29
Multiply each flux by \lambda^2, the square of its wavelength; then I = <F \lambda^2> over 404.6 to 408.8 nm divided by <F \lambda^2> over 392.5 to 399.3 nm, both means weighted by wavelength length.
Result 1.6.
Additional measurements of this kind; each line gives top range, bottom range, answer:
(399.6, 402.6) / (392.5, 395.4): 1.91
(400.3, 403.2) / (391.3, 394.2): 1.84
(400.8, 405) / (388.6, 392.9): 1.45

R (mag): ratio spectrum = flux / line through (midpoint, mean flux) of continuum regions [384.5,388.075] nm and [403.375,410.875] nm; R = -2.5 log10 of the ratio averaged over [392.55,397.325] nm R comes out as 0.43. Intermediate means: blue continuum 7.02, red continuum 9.32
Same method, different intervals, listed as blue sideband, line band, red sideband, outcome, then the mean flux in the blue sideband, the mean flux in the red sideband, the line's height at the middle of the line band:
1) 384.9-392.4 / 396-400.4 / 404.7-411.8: 0.078 mag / 6.82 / 9.44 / 8.1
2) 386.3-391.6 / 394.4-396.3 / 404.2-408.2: 0.310 mag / 7.32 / 9.19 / 8.02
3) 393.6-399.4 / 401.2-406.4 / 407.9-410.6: -0.081 mag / 6.58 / 9.51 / 8.26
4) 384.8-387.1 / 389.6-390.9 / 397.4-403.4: 0.290 mag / 7.82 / 8.48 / 8.02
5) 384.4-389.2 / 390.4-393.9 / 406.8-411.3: 0.353 mag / 6.79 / 9.46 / 7.43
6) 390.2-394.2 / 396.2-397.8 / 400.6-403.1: 0.154 mag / 5.44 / 8.95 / 7.19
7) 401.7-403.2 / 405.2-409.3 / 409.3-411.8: -0.026 mag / 8.69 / 9.49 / 9.16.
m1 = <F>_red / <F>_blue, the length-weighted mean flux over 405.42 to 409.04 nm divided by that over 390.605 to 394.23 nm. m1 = 1.7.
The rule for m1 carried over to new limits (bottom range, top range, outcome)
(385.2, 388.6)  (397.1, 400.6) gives 1.12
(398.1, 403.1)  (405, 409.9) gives 1.06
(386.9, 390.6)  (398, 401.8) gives 1.30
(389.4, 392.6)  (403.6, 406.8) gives 1.43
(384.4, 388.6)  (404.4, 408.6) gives 1.36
